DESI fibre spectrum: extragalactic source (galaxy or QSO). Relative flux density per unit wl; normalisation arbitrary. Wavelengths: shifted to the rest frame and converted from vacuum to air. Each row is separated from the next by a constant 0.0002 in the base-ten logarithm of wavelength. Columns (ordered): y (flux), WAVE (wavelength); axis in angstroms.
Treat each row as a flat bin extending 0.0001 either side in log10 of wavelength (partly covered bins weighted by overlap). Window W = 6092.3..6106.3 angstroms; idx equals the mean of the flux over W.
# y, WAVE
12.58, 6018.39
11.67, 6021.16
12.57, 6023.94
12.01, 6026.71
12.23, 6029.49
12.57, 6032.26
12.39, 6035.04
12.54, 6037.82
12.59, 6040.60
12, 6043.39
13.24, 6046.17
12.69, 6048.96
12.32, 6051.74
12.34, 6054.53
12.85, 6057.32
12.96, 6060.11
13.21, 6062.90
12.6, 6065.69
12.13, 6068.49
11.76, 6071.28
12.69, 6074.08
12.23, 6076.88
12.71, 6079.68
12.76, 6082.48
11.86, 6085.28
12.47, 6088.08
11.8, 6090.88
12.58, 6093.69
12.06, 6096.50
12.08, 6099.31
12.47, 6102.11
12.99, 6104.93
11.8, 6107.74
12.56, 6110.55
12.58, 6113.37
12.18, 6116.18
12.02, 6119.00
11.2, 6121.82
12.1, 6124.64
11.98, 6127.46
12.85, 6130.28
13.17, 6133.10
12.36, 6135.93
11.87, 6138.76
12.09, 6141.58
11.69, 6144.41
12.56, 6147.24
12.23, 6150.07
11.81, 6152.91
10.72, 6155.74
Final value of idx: 12.4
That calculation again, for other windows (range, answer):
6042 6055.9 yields 12.5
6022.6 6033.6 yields 12.4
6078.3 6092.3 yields 12.3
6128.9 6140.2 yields 12.6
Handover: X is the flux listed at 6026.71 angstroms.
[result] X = 12.01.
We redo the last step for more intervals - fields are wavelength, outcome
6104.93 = 12.99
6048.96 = 12.69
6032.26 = 12.57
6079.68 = 12.71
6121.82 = 11.2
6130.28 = 12.85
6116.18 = 12.18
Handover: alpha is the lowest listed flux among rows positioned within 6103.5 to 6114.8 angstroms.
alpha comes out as 11.8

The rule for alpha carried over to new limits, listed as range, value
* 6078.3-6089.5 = 11.86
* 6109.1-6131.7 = 11.2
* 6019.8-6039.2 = 11.67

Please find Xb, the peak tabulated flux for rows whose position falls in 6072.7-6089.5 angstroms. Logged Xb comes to 12.76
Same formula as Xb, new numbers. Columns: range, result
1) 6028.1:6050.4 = 13.24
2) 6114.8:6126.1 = 12.18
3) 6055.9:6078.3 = 13.21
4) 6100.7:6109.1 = 12.99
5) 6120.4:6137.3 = 13.17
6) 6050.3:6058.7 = 12.85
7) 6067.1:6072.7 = 12.13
